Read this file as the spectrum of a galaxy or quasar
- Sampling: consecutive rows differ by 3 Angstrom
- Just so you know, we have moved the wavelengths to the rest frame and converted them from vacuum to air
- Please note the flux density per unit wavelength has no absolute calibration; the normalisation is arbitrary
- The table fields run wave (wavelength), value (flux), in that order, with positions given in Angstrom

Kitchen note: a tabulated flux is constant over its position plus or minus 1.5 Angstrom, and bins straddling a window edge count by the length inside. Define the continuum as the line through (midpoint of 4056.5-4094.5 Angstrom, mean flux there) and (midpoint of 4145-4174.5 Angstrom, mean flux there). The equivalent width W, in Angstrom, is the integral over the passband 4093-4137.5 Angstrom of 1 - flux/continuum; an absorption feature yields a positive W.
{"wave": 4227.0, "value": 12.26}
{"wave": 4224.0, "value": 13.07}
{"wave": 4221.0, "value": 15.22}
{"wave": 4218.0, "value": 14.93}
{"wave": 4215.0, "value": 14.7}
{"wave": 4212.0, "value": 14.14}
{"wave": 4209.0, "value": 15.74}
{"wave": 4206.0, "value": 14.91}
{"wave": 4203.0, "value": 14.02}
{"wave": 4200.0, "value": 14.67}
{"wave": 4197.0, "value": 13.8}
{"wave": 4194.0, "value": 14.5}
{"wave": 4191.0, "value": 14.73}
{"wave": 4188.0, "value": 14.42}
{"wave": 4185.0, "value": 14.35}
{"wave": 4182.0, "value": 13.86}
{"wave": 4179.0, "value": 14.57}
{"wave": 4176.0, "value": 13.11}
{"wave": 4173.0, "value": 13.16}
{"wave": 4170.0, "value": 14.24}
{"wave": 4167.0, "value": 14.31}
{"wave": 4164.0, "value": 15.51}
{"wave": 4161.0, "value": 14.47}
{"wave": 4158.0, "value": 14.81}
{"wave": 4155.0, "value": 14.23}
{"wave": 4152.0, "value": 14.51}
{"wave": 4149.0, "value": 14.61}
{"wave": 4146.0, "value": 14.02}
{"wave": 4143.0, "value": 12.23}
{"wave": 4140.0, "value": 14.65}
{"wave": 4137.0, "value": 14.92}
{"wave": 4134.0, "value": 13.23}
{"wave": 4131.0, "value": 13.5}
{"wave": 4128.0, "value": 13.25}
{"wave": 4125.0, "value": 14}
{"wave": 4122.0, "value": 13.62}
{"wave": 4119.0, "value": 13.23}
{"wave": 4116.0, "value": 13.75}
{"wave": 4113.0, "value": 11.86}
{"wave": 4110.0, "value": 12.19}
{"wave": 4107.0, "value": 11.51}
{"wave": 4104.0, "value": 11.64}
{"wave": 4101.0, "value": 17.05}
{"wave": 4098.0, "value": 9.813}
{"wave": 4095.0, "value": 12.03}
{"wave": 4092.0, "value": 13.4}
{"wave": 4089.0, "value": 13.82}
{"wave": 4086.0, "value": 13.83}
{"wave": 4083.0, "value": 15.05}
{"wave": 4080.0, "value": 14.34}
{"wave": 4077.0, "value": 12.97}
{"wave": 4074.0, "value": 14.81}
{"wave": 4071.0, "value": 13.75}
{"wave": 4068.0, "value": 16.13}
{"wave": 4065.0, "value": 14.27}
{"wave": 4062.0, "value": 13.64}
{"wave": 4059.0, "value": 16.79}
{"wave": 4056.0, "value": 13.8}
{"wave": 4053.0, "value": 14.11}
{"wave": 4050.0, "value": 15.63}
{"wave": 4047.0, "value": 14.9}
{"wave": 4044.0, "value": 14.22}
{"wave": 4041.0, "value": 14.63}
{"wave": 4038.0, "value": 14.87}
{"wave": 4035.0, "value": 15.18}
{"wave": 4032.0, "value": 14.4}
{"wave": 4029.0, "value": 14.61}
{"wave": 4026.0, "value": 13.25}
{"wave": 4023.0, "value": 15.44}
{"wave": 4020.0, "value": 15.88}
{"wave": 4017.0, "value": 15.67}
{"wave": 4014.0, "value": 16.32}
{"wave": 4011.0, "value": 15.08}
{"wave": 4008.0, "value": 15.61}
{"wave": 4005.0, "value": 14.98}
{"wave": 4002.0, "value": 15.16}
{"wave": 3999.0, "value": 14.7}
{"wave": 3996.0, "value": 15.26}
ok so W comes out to 4.2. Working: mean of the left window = 14.3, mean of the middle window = 13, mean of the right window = 14.4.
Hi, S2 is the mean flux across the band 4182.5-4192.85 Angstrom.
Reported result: 14.4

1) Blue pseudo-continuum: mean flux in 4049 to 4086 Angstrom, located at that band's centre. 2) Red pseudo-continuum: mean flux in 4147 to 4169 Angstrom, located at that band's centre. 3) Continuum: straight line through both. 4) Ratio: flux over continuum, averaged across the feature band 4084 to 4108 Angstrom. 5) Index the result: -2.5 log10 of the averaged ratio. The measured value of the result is 0.128 mag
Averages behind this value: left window 14.6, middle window 13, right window 14.6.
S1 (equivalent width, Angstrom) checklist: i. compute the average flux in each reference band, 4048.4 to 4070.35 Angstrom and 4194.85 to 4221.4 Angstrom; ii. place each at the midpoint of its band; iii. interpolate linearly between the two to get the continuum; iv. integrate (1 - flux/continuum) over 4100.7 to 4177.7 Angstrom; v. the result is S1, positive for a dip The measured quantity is 5.5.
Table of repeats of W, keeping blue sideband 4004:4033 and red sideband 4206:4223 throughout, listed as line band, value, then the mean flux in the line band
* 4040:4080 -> 1.3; 14.6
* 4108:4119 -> 1.7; 12.6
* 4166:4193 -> 1.5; 14.1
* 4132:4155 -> 1.5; 14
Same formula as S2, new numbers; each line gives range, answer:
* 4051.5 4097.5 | 14.1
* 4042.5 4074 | 14.7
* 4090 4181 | 13.6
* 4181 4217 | 14.5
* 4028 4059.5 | 14.8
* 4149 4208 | 14.3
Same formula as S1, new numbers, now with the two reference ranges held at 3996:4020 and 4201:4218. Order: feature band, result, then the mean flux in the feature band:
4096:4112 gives 2.8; 12.4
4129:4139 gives 0.7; 13.9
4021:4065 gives 1.7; 14.7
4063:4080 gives 0.9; 14.4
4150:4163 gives 0.3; 14.5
